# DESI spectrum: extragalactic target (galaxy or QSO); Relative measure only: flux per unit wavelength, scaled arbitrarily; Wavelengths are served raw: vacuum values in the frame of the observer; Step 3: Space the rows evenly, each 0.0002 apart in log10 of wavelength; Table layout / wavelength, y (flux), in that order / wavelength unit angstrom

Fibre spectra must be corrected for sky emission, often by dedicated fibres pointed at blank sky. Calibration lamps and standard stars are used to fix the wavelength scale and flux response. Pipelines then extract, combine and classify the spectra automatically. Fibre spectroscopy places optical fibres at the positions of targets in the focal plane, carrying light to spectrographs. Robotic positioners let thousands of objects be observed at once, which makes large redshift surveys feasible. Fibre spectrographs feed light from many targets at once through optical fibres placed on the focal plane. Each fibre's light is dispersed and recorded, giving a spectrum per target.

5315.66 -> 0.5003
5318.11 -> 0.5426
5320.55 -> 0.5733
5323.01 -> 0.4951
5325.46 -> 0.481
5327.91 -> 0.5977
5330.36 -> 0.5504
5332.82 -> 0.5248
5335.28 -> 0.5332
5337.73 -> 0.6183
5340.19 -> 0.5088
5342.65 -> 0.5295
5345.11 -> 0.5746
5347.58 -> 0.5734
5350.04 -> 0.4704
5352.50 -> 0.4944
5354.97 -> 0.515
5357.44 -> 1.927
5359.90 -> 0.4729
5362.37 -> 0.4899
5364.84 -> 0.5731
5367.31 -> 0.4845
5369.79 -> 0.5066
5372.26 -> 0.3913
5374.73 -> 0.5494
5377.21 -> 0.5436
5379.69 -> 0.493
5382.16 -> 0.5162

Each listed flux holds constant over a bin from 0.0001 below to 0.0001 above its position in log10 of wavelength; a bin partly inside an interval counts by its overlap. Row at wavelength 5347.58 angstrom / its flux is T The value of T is 0.5734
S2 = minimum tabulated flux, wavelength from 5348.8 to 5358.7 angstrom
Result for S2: 0.4704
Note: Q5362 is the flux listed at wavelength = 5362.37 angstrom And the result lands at 0.4899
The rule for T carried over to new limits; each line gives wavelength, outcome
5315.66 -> 0.5003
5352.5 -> 0.4944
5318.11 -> 0.5426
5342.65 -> 0.5295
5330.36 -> 0.5504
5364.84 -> 0.5731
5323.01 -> 0.4951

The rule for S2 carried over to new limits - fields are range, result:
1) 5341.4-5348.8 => 0.5295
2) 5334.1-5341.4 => 0.5088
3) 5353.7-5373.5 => 0.3913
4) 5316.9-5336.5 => 0.481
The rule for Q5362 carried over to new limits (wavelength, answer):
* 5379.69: 0.493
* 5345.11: 0.5746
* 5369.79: 0.5066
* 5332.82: 0.5248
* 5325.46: 0.481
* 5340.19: 0.5088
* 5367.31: 0.4845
